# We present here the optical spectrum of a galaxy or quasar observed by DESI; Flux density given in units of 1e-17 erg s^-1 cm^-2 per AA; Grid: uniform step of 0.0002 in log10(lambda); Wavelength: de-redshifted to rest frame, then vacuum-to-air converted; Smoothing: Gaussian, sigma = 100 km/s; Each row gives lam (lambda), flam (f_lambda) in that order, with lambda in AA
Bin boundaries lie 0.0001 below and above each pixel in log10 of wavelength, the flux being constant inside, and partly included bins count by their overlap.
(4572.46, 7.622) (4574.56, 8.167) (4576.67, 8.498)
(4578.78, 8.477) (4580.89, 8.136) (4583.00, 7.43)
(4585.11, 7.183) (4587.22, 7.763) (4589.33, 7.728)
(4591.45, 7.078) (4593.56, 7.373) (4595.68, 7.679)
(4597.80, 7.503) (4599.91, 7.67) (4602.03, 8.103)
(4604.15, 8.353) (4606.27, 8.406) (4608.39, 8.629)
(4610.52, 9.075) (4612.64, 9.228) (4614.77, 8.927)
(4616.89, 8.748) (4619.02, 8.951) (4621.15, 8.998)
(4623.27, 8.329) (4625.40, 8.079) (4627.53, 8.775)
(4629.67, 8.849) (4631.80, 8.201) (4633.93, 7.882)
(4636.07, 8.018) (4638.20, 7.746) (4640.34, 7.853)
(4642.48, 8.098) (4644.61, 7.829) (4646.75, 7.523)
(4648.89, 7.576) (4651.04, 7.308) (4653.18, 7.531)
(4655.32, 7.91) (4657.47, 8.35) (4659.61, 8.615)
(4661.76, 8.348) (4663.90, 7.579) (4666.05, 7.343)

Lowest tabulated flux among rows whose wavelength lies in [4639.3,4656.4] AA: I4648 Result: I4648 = 7.308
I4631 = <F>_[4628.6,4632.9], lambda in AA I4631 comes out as 8.52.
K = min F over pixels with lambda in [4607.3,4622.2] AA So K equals 8.629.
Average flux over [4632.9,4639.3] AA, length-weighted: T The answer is 7.88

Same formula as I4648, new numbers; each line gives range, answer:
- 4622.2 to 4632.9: 8.079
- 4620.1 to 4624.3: 8.329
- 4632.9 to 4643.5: 7.746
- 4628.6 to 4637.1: 7.882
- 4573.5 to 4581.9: 8.136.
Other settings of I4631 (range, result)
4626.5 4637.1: 8.34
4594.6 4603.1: 7.74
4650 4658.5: 7.77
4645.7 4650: 7.53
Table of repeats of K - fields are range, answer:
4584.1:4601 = 7.078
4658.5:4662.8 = 8.348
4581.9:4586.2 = 7.183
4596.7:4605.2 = 7.503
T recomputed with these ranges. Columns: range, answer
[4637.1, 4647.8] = 7.82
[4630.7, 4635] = 8.05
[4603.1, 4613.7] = 8.74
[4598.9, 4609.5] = 8.23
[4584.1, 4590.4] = 7.56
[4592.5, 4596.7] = 7.53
